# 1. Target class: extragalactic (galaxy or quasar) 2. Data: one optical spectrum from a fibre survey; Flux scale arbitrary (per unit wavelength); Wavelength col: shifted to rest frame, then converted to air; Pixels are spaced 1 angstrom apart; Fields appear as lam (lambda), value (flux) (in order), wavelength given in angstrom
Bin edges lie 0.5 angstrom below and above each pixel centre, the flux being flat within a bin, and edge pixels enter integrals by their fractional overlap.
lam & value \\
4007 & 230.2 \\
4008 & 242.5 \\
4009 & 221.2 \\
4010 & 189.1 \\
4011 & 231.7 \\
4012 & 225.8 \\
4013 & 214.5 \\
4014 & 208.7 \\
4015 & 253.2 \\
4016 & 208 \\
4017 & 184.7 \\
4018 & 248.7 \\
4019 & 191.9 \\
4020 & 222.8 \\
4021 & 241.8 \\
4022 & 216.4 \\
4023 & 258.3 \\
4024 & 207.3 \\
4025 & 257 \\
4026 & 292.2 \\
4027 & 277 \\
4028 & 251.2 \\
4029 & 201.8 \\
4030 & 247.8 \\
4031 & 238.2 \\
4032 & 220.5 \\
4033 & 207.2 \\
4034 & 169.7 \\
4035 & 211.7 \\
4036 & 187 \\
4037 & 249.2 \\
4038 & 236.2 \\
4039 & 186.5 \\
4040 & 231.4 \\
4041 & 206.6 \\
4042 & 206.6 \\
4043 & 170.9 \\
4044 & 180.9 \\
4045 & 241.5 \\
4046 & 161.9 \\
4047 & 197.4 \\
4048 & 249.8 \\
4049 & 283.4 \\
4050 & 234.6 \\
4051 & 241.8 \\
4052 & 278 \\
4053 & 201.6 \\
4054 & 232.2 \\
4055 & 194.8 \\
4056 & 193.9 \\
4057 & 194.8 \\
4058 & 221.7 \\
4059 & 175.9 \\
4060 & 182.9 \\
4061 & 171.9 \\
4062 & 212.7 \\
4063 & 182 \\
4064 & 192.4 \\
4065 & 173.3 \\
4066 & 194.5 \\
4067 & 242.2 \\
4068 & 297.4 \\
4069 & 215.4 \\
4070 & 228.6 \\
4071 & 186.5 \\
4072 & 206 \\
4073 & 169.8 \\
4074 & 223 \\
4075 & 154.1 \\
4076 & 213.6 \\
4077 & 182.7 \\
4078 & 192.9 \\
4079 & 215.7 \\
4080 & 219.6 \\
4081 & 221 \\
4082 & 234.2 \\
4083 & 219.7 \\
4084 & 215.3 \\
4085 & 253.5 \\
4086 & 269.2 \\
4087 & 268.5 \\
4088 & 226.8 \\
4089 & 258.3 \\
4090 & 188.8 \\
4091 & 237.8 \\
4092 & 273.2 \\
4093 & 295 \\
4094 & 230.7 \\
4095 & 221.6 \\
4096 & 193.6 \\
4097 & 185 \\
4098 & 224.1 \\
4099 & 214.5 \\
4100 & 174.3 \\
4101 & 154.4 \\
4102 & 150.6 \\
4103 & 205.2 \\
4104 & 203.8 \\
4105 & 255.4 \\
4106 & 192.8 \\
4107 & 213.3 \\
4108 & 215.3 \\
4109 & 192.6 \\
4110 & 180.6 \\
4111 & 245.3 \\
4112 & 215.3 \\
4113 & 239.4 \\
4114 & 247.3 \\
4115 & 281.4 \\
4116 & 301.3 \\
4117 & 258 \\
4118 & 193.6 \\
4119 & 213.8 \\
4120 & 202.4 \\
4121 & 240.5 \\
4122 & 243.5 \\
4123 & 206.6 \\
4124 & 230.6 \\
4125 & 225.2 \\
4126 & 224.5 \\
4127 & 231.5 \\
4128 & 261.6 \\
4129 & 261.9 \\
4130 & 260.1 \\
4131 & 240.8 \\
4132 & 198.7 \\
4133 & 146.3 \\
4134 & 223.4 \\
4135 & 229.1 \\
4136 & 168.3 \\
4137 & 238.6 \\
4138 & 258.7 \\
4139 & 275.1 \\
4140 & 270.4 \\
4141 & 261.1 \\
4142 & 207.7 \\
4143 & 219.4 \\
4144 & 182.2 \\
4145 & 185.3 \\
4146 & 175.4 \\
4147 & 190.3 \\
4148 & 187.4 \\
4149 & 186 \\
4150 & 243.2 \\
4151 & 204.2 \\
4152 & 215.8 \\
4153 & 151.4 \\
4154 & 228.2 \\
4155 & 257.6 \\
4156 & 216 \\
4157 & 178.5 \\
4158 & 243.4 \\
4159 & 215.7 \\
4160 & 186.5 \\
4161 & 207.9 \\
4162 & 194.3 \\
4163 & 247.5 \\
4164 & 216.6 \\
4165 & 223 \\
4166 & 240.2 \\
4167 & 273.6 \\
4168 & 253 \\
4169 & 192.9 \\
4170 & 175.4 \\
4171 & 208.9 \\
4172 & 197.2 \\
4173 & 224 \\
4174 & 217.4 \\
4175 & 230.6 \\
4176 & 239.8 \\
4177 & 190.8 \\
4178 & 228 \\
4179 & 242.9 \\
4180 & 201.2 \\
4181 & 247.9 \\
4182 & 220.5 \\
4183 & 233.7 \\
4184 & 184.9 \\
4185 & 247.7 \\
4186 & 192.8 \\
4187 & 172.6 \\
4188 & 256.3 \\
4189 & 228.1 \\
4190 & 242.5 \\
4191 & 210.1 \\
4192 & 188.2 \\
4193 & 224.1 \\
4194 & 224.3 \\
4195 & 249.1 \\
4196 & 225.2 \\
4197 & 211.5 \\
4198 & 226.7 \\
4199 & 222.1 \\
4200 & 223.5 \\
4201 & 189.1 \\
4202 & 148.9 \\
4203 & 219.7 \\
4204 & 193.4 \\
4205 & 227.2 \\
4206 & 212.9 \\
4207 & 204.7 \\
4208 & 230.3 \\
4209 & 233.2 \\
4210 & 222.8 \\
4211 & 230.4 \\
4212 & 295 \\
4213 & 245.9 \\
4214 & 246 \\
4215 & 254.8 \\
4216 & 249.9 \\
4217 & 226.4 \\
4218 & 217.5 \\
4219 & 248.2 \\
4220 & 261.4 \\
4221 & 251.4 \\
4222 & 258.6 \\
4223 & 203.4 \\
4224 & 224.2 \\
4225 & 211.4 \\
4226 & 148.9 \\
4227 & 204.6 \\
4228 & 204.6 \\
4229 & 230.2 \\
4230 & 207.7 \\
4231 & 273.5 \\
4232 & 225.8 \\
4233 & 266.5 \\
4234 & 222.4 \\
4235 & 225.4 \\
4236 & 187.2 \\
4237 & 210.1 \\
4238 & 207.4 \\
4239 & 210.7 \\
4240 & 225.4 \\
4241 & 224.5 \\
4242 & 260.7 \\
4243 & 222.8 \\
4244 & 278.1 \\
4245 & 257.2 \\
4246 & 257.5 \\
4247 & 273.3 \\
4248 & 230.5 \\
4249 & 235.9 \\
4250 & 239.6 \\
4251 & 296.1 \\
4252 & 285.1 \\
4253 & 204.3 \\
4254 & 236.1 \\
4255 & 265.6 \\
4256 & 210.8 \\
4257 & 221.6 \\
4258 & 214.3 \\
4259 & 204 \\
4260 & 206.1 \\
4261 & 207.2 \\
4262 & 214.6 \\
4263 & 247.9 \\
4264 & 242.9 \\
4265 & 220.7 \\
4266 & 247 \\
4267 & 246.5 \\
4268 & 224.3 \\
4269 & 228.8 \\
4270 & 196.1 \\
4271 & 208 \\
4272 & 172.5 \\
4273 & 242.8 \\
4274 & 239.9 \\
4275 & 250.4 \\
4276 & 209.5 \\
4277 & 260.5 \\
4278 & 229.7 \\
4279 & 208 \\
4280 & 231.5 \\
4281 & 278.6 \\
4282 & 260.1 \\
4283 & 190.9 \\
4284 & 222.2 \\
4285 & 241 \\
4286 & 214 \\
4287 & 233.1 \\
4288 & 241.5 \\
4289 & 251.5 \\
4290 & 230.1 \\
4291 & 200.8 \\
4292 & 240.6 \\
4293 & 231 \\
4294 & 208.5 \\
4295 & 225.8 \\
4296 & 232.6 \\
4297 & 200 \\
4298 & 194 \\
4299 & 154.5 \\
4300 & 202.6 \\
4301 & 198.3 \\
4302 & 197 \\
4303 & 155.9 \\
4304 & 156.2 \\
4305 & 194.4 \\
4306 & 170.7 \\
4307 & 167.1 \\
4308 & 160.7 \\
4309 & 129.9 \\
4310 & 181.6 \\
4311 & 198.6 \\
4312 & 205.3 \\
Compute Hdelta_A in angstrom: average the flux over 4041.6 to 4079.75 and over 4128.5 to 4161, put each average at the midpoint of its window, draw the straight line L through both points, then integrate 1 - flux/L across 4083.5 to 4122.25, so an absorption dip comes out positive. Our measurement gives -2.4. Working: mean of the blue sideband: 208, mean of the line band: 225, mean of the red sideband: 216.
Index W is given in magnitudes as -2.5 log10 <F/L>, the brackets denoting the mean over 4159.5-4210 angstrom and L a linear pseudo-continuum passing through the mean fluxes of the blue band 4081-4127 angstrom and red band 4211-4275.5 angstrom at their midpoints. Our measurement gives 0.06 mag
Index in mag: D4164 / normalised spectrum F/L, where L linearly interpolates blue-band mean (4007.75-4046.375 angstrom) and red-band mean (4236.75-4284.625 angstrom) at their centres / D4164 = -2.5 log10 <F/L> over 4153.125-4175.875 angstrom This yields 0.04 mag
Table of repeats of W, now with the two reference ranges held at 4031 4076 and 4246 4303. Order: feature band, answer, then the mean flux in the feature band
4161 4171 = -0.02 mag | 222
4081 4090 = -0.13 mag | 239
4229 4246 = -0.04 mag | 232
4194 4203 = 0.04 mag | 213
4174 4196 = -0.01 mag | 222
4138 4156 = 0.01 mag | 215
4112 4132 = -0.11 mag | 239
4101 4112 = 0.05 mag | 204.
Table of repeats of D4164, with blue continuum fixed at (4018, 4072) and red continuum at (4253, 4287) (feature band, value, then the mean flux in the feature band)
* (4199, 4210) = 0.074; 210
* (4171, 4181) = 0.016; 220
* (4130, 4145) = -0.005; 223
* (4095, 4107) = 0.118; 198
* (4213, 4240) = -0.006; 226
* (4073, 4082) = 0.086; 203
